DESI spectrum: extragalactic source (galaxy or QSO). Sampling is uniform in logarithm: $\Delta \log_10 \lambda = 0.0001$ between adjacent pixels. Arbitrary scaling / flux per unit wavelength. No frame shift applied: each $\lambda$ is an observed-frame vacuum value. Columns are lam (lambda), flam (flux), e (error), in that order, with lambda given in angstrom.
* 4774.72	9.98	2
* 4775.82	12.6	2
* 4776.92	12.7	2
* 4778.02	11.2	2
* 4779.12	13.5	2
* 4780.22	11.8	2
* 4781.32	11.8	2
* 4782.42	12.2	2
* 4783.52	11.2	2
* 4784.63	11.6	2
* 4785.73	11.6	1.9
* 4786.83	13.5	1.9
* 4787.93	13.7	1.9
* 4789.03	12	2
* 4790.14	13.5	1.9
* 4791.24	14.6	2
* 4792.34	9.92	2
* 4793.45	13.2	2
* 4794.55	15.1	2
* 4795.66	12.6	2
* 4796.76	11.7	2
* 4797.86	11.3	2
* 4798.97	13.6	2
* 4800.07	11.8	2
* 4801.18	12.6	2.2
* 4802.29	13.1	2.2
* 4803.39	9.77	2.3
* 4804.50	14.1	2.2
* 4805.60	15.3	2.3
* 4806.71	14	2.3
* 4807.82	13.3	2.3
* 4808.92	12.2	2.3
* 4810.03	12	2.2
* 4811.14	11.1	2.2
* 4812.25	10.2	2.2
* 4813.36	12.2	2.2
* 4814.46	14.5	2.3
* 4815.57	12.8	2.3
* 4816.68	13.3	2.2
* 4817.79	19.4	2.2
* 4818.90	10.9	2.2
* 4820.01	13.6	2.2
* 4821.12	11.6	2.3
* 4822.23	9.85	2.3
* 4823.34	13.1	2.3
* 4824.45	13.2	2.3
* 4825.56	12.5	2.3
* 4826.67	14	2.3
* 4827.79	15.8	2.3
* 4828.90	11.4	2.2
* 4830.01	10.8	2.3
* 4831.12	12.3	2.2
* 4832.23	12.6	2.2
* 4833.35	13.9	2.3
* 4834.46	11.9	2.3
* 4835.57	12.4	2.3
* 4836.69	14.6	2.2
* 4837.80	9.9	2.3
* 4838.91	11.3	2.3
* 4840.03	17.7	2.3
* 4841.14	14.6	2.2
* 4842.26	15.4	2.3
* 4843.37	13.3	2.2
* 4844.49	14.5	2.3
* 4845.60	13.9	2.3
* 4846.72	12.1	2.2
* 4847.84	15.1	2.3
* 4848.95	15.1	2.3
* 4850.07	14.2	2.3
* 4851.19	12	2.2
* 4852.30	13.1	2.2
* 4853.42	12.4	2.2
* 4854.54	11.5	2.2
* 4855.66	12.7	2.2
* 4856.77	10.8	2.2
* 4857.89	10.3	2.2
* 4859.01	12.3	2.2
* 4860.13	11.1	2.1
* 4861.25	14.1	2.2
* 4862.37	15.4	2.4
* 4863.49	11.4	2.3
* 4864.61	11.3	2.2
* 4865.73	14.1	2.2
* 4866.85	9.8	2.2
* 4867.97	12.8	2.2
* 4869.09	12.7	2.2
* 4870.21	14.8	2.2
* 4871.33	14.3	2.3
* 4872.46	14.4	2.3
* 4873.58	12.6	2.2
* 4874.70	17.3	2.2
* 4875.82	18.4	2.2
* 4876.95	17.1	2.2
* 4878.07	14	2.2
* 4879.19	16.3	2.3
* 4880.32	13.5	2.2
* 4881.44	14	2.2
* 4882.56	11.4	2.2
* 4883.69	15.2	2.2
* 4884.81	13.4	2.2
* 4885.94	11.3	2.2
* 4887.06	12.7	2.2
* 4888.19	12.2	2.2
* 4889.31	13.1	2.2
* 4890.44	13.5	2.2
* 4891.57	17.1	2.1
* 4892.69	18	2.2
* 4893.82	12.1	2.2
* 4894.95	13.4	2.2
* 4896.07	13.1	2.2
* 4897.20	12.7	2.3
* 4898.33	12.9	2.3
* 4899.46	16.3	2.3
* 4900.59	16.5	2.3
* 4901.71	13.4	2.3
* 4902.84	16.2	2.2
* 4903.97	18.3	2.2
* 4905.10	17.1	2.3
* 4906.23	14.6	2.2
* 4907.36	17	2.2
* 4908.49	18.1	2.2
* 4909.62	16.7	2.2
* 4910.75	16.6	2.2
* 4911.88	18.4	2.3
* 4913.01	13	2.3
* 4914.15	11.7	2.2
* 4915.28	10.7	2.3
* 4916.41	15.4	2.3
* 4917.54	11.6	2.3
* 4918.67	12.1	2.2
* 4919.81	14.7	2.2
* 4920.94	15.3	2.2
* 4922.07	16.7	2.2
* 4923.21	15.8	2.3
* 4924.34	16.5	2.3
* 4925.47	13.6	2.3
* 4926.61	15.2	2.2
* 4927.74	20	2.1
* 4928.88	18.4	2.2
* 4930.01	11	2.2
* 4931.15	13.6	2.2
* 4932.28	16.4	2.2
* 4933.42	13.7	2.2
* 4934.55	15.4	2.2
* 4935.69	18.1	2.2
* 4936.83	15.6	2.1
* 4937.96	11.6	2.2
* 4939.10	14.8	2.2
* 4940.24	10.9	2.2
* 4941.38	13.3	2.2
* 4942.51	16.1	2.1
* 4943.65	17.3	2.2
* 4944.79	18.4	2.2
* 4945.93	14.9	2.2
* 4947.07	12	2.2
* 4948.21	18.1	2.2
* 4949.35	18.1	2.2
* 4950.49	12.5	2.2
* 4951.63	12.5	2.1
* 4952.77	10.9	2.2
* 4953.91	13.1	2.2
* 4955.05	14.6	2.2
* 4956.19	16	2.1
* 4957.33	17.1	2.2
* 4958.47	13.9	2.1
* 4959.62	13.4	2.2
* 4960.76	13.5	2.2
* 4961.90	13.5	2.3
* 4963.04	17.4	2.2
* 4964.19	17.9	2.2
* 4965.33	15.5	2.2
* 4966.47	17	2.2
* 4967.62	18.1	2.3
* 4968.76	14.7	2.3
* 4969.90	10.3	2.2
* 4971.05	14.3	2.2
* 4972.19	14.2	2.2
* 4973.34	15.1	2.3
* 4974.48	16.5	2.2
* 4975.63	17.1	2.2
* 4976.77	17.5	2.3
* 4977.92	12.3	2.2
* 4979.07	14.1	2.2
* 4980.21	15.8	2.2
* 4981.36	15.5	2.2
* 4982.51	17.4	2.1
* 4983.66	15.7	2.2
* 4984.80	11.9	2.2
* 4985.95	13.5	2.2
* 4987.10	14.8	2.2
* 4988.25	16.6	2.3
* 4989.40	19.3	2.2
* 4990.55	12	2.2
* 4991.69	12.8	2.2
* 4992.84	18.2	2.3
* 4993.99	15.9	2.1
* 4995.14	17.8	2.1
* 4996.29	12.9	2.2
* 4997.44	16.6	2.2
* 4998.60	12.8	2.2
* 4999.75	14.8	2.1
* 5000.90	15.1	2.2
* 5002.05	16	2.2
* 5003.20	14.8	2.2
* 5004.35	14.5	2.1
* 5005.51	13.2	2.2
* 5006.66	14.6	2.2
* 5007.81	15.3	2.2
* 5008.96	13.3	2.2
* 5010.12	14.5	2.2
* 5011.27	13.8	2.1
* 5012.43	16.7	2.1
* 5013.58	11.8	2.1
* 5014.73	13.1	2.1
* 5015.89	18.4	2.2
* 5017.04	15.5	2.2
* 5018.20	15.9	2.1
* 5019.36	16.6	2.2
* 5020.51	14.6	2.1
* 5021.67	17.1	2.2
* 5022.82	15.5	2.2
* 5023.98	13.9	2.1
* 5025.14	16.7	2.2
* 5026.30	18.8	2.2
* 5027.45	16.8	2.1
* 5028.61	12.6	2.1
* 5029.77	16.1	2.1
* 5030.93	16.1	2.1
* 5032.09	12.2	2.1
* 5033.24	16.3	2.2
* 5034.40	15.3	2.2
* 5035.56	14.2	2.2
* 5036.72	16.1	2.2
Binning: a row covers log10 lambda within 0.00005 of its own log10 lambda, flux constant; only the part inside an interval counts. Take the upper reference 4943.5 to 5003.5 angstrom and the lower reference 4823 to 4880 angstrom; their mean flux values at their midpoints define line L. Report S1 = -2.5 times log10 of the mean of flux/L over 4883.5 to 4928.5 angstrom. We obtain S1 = -0.049 mag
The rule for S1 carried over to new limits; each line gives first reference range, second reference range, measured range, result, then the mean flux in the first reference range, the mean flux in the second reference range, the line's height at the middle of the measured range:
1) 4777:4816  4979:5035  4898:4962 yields -0.06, 12.5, 15.2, 14.2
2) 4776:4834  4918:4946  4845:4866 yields 0.07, 12.7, 15.2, 13.7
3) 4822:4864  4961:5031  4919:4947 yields -0.07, 13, 15.2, 14.3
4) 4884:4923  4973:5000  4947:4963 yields 0.05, 14.6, 15.3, 15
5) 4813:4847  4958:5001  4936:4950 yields -0.03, 13.2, 15.2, 14.7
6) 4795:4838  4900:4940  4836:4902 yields 0.03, 12.7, 15.2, 14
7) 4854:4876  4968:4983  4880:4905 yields -0.05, 13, 15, 13.5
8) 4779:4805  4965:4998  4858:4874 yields 0.06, 12.5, 15.3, 13.6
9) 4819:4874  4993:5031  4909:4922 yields -0.03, 12.9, 15.2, 13.9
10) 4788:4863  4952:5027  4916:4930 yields -0.08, 12.9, 15.1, 14.2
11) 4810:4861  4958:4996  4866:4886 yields -0.04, 12.9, 15.2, 13.6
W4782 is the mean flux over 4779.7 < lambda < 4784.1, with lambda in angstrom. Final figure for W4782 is 11.7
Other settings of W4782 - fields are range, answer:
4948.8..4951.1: 15.2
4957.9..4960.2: 13.6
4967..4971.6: 14.4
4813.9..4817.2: 13.6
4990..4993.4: 14.4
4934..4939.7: 15.1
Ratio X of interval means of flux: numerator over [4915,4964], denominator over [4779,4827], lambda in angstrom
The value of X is 1.2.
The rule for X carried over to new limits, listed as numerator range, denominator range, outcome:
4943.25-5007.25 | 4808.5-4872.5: 1.17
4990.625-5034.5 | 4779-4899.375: 1.15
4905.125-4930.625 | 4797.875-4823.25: 1.19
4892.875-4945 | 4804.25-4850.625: 1.13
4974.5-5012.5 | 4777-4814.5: 1.20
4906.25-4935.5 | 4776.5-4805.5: 1.21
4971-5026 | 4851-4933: 1.07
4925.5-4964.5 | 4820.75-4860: 1.16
